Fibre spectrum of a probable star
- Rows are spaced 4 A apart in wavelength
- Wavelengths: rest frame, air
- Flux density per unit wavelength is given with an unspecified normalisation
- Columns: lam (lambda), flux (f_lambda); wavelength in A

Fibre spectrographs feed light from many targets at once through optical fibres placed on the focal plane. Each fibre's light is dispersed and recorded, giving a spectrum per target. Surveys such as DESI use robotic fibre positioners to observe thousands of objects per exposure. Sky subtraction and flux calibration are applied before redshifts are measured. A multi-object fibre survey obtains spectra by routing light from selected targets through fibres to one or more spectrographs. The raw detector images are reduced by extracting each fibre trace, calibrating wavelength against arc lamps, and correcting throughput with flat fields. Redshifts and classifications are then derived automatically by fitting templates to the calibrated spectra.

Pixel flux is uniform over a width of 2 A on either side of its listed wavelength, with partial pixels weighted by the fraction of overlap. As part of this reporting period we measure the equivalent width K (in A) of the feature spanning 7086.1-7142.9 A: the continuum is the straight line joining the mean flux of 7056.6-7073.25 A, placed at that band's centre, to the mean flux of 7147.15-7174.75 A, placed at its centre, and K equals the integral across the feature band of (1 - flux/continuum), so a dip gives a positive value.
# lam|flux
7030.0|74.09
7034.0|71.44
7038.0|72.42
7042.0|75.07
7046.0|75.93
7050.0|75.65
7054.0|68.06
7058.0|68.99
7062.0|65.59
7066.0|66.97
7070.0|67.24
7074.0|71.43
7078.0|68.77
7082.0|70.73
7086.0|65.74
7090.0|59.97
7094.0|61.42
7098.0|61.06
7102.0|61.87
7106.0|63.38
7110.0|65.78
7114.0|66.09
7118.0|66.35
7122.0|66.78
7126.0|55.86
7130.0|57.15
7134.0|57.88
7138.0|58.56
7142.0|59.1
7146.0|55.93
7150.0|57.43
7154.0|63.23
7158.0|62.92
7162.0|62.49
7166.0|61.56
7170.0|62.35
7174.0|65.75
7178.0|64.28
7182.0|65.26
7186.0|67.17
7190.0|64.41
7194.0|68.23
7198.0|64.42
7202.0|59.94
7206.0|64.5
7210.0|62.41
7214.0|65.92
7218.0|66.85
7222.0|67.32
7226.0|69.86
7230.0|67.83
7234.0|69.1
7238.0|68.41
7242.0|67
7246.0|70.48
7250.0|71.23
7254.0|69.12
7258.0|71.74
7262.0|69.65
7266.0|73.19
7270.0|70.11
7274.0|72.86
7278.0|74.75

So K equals 2.5 A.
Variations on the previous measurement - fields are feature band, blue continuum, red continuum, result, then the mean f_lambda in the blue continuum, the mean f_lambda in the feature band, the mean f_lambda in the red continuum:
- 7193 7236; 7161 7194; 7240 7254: 0.7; 64.5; 66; 69.5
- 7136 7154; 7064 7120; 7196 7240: 2.0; 65.5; 58.4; 66.1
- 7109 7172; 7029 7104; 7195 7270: 6.5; 68.5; 61.1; 67.8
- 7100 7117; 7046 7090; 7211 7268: 1.1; 68.8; 64.4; 69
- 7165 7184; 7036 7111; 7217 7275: 1.3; 67.7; 64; 69.6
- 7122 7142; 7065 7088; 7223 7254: 3.0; 68.5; 58.5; 69.1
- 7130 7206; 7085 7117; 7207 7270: 4.2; 63.2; 62.2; 68.7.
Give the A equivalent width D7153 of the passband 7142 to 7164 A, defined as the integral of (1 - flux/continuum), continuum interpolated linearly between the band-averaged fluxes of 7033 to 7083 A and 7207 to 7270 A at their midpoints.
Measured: 2.9 A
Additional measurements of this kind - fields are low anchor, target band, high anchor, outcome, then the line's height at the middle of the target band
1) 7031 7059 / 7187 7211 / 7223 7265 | 2.1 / 70.2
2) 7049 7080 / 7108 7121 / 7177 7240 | 0.3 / 67.9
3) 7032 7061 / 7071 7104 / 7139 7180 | 1.5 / 68.3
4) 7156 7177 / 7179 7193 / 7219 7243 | -0.2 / 64.6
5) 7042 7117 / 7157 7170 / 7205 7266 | 1.1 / 67.8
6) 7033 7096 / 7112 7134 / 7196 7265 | 2.1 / 68.5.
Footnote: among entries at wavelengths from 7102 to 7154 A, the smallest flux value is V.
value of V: 55.86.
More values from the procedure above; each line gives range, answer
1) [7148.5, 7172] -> 57.43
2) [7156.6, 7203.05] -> 59.94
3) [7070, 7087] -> 65.74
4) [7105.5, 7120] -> 63.38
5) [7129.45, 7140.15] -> 57.15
